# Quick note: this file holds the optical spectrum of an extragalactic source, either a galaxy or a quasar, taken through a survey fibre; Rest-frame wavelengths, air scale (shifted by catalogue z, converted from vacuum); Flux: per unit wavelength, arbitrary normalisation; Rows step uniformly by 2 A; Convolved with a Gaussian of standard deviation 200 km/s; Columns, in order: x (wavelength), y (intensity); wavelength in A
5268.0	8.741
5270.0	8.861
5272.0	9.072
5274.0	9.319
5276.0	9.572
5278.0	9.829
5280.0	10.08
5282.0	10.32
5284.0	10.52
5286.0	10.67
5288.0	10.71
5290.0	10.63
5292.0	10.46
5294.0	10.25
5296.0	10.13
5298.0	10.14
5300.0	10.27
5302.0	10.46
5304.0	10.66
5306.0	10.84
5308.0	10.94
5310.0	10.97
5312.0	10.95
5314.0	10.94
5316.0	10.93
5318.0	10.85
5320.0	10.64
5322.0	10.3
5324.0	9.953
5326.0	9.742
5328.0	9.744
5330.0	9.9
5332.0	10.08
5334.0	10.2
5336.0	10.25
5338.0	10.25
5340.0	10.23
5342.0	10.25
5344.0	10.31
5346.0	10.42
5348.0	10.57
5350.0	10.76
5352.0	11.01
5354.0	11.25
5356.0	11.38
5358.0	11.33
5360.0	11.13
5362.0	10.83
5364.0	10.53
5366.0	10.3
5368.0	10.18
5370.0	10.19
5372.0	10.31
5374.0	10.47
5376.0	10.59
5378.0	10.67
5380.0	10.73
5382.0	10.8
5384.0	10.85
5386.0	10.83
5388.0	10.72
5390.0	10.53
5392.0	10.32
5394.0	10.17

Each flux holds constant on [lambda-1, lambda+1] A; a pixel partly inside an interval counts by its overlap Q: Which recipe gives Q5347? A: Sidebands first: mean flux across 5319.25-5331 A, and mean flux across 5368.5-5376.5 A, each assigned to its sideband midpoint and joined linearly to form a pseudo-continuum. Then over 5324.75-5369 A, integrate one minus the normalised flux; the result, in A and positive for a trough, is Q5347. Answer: -1.3 A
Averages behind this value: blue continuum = 10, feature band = 10.5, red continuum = 10.4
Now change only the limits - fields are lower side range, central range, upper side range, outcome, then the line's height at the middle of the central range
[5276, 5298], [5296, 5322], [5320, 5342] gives -1.2 A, 10.2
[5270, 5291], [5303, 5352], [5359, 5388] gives -0.7 A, 10.3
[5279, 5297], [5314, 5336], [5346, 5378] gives 0.6 A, 10.6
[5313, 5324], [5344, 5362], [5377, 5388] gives -0.4 A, 10.7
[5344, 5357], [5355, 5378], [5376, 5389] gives 0.3 A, 10.8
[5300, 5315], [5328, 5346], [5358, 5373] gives 0.8 A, 10.7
